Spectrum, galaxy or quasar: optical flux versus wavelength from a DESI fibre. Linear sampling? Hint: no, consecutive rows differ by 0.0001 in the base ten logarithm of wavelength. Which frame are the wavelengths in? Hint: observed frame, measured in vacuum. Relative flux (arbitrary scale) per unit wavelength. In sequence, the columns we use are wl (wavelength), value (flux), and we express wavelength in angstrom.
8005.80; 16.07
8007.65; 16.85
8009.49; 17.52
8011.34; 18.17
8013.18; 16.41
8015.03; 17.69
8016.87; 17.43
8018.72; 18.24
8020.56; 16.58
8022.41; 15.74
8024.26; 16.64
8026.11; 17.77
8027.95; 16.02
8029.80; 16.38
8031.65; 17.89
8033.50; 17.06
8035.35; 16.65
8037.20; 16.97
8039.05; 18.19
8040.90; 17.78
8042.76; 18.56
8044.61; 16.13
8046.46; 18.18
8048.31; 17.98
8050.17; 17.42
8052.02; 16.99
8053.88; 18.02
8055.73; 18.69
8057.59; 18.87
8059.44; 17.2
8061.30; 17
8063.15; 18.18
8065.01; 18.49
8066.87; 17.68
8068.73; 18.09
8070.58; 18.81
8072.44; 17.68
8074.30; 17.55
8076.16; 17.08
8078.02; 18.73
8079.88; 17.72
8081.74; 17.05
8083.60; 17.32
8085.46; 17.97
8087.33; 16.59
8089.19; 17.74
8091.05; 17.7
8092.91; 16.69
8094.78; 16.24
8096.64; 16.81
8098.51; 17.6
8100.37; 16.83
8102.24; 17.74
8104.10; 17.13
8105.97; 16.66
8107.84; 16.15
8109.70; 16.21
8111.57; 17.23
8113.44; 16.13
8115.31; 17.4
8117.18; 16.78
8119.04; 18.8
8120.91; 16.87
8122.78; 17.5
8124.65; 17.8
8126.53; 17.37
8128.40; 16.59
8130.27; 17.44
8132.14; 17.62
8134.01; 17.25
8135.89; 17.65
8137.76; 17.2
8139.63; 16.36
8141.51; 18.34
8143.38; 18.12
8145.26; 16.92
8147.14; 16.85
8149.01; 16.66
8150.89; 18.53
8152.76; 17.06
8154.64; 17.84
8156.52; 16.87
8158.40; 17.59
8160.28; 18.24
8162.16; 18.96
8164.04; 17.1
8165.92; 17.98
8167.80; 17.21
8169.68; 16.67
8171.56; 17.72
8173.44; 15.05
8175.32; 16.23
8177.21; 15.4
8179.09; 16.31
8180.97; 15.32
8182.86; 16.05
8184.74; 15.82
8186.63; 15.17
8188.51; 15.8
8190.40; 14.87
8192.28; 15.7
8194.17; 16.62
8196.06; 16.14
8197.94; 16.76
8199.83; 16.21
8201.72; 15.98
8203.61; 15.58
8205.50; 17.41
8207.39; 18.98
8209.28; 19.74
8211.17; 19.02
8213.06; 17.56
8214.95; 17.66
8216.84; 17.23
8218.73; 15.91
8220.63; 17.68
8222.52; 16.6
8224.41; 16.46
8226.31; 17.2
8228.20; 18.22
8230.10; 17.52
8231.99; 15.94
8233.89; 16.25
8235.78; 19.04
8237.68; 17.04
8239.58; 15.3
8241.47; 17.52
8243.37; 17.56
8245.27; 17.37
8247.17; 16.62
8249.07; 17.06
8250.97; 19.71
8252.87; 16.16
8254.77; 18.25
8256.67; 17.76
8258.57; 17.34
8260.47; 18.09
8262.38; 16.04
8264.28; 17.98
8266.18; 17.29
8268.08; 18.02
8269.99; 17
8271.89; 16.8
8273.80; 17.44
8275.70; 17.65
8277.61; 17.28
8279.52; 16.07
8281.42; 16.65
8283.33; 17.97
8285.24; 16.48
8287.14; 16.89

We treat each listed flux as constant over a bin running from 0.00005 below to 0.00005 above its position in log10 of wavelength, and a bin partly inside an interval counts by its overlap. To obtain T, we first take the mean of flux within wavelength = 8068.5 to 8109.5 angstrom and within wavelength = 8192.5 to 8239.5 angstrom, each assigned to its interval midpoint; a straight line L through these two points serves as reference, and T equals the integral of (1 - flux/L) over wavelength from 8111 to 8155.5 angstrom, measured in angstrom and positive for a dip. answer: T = -0.22 angstrom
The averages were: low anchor 17.3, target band 17.3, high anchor 17.1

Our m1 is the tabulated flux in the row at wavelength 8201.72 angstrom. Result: 15.98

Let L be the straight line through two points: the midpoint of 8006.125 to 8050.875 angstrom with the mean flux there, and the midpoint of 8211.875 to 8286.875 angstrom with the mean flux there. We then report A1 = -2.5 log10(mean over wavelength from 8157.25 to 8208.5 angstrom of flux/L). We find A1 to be 0.04 mag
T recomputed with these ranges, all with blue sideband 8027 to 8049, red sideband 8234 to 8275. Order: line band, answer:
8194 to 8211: 0.20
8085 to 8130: 0.61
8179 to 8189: 0.96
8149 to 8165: -0.33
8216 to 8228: 0.31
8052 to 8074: -0.86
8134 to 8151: 0.01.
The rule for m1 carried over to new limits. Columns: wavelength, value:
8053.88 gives 18.02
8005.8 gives 16.07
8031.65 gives 17.89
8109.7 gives 16.21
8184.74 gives 15.82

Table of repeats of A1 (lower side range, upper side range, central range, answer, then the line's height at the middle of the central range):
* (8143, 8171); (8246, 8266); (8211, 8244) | 0.02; 17.5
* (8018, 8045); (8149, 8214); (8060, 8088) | -0.04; 17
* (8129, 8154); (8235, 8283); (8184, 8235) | 0.03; 17.3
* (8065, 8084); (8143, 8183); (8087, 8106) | 0.03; 17.6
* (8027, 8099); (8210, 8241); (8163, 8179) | 0.04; 17.3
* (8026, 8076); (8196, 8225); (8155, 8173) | -0.01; 17.3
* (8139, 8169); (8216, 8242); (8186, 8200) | 0.09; 17.3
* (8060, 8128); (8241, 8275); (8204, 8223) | -0.02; 17.4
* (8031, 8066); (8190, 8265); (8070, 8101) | 0.01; 17.6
